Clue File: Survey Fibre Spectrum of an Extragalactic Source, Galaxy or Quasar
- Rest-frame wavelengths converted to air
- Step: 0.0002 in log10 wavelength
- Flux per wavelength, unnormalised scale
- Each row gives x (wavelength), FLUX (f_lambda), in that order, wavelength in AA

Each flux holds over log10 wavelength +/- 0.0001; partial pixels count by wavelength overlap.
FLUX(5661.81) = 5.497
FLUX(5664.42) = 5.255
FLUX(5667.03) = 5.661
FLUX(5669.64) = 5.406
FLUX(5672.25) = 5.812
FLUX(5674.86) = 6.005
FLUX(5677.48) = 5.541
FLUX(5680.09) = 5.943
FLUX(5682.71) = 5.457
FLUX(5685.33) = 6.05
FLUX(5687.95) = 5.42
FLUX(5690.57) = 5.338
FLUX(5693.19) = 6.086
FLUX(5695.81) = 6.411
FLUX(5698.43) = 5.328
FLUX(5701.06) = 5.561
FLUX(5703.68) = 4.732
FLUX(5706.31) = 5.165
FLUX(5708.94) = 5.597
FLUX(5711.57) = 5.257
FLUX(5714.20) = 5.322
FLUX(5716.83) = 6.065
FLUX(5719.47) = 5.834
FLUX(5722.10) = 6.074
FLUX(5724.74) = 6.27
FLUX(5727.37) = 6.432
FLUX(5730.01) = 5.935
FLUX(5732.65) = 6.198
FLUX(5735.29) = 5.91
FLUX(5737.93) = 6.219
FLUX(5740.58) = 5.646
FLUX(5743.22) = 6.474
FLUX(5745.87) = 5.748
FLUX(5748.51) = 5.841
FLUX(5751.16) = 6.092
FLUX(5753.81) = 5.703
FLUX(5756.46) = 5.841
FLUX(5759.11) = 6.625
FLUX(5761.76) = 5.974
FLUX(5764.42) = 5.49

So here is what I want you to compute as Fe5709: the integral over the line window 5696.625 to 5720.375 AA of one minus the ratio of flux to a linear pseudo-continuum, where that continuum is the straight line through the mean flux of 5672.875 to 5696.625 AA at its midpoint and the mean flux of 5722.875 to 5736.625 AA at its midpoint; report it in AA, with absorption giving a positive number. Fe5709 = 2.14 AA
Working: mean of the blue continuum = 5.79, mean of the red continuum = 6.15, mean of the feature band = 5.44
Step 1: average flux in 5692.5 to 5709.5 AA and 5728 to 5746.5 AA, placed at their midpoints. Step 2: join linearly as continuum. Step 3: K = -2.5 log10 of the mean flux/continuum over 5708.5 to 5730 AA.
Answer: -0.01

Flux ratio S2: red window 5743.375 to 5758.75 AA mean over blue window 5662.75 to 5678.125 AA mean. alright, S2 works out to 1.06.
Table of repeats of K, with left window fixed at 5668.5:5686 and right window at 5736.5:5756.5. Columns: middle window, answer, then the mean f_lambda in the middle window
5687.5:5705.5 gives 0.047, 5.55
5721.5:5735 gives -0.049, 6.17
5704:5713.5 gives 0.110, 5.27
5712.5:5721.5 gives 0.021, 5.75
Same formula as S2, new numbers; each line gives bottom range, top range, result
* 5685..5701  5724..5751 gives 1.06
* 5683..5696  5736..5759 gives 1.03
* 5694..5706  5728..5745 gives 1.10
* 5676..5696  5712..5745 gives 1.05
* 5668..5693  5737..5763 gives 1.06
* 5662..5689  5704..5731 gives 1.02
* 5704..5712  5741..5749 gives 1.14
